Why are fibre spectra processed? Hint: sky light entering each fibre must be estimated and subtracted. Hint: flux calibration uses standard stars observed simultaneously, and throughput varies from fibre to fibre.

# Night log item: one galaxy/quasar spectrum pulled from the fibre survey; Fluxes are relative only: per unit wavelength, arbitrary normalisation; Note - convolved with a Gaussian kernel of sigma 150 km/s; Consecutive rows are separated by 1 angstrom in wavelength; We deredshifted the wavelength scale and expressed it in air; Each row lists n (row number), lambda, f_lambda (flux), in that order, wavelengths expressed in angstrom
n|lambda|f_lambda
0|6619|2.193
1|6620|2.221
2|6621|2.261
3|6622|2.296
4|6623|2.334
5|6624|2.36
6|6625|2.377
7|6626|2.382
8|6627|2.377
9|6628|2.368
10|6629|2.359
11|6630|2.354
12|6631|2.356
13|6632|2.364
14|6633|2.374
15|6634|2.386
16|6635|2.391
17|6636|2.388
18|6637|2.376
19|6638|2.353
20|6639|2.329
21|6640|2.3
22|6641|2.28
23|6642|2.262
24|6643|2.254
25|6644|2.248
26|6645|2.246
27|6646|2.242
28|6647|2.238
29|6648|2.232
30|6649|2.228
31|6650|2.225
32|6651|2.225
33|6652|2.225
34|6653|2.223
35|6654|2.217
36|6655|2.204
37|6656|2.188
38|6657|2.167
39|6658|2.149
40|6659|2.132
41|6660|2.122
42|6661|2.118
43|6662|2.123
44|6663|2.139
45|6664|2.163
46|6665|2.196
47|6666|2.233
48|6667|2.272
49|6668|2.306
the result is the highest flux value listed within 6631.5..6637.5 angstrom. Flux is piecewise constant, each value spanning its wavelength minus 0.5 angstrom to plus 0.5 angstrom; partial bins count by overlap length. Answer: 2.391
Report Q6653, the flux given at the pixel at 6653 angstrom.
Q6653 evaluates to 2.223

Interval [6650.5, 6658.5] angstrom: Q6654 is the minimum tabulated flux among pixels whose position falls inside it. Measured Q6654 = 2.149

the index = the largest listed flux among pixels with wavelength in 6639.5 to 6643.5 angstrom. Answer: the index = 2.3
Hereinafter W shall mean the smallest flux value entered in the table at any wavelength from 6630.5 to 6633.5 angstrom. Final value 2.356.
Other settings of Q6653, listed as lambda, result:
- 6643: 2.254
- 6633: 2.374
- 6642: 2.262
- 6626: 2.382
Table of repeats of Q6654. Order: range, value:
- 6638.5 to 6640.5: 2.3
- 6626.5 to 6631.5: 2.354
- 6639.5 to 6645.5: 2.246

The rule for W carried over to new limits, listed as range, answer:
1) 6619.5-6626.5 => 2.221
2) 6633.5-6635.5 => 2.386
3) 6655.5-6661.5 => 2.118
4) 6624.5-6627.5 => 2.377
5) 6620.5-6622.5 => 2.261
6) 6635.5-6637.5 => 2.376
